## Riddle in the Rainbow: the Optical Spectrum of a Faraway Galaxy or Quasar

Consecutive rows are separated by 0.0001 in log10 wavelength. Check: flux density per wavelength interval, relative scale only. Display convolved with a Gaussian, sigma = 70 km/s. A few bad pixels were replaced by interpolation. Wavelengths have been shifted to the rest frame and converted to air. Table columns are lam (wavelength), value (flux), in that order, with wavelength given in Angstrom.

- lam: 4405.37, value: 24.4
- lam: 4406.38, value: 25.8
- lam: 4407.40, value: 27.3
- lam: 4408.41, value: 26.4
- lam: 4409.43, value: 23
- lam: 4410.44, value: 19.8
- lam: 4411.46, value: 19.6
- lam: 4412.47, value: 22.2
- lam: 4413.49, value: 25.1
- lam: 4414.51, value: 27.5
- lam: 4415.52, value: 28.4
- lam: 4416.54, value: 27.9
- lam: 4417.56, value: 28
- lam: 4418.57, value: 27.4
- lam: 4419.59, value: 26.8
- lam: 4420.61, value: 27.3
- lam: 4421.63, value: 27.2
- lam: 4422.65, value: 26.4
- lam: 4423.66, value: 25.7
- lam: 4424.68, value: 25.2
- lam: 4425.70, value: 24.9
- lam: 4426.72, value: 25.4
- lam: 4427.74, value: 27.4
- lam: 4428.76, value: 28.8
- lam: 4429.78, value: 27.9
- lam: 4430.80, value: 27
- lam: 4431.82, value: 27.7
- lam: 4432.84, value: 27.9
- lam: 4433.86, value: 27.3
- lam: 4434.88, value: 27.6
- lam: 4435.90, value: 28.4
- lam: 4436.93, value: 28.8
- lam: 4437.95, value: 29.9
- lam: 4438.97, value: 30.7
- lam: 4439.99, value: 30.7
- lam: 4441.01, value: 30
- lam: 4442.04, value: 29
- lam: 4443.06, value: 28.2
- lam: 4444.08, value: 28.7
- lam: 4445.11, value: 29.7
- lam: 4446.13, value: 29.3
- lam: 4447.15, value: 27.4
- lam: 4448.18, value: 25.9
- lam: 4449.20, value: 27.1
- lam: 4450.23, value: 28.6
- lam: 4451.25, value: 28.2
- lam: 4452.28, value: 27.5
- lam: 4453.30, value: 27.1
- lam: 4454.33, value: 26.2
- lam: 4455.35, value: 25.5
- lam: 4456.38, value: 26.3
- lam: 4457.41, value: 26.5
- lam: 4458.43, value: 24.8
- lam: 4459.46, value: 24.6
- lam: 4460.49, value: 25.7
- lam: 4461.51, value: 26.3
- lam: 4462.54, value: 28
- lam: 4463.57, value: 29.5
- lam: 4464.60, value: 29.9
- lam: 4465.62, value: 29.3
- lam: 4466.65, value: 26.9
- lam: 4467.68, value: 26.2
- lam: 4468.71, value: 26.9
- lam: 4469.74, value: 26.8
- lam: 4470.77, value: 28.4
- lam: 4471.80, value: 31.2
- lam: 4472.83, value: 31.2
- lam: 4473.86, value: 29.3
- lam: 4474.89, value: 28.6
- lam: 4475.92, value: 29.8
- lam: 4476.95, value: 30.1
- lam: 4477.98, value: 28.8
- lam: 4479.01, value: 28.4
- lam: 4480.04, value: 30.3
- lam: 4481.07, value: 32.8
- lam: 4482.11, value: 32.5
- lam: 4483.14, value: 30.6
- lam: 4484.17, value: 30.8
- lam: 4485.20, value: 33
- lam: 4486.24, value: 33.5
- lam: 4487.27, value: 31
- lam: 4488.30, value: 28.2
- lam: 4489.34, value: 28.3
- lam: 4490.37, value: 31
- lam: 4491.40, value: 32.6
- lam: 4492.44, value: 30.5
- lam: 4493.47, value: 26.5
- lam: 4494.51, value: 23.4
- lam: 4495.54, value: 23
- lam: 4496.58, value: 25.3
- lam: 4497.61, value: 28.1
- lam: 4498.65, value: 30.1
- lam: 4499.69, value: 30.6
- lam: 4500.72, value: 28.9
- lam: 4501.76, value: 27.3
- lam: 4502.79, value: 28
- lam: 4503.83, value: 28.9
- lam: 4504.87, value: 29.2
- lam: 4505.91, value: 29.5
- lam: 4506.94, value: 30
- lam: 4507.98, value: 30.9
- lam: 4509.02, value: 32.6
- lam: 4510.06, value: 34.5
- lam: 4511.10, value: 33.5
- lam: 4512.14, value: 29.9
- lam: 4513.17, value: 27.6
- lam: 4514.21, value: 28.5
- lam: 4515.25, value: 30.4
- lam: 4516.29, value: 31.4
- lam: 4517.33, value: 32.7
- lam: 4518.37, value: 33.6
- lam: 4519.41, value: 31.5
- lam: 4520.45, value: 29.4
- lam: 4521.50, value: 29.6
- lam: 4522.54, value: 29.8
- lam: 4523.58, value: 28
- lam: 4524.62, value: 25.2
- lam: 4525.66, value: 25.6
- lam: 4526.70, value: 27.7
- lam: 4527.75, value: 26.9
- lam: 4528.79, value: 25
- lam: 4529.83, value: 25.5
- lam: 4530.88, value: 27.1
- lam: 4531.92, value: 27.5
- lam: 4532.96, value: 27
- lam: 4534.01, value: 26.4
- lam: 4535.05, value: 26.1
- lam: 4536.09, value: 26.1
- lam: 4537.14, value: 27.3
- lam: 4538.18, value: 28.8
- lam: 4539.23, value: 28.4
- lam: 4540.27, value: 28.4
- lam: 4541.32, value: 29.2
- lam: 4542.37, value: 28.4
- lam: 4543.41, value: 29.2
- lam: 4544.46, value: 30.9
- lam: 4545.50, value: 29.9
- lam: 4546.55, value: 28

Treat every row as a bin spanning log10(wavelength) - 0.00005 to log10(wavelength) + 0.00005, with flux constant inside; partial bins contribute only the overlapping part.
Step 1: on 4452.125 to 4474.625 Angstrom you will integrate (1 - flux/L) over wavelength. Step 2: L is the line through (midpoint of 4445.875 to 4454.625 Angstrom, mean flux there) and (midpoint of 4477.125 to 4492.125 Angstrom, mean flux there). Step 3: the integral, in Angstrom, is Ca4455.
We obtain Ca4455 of 1.0 Angstrom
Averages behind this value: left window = 27.4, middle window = 27.5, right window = 30.8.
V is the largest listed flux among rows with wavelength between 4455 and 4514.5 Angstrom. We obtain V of 34.5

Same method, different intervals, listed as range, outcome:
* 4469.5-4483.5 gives 32.8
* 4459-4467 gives 29.9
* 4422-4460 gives 30.7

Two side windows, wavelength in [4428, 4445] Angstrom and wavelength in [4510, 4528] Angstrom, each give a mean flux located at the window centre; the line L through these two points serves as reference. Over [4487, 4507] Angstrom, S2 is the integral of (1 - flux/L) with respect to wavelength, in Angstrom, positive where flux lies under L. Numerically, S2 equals 0.65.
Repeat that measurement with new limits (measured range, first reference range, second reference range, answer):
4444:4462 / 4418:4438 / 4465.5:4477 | 0.70 Angstrom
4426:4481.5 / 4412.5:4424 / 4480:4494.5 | 1.21 Angstrom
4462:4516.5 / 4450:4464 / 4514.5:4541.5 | -4.10 Angstrom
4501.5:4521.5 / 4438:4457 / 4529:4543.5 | -2.09 Angstrom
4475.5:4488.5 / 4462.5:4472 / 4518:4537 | -1.28 Angstrom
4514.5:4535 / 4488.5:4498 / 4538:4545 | 0.13 Angstrom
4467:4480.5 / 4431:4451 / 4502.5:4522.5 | 0.28 Angstrom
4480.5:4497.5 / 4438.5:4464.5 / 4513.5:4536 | -0.94 Angstrom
